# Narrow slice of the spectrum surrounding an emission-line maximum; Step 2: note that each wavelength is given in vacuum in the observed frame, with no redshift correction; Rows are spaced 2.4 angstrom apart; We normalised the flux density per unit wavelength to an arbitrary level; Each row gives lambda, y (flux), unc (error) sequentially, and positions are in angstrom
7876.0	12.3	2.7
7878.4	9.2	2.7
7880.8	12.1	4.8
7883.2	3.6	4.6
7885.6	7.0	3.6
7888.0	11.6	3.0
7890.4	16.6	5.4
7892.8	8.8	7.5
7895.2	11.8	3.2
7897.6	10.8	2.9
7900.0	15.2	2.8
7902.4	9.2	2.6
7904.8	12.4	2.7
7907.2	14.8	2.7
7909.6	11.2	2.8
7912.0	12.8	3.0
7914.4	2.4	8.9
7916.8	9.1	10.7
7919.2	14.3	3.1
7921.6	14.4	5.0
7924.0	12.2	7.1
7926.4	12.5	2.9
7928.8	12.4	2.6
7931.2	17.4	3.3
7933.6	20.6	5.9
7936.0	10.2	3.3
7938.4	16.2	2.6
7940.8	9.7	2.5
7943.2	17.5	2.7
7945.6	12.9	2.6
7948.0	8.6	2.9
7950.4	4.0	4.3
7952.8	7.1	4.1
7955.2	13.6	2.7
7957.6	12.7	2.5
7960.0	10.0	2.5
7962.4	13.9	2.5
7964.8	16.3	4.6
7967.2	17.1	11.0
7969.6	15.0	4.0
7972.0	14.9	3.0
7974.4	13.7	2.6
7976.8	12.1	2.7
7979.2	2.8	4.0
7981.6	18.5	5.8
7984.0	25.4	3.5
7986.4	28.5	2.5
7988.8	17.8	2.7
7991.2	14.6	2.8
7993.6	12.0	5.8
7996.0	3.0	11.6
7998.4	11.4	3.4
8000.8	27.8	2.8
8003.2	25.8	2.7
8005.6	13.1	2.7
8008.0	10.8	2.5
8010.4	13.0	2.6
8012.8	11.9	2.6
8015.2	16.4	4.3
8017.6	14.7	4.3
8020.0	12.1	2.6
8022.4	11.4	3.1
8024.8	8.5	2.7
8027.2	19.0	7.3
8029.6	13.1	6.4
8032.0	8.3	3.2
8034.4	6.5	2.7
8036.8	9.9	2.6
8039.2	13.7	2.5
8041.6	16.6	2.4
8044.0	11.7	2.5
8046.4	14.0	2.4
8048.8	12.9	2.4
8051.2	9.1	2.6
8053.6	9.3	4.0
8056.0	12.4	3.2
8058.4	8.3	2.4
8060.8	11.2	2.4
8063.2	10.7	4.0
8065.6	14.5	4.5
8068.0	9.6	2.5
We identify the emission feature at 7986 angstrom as [S II] 6716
